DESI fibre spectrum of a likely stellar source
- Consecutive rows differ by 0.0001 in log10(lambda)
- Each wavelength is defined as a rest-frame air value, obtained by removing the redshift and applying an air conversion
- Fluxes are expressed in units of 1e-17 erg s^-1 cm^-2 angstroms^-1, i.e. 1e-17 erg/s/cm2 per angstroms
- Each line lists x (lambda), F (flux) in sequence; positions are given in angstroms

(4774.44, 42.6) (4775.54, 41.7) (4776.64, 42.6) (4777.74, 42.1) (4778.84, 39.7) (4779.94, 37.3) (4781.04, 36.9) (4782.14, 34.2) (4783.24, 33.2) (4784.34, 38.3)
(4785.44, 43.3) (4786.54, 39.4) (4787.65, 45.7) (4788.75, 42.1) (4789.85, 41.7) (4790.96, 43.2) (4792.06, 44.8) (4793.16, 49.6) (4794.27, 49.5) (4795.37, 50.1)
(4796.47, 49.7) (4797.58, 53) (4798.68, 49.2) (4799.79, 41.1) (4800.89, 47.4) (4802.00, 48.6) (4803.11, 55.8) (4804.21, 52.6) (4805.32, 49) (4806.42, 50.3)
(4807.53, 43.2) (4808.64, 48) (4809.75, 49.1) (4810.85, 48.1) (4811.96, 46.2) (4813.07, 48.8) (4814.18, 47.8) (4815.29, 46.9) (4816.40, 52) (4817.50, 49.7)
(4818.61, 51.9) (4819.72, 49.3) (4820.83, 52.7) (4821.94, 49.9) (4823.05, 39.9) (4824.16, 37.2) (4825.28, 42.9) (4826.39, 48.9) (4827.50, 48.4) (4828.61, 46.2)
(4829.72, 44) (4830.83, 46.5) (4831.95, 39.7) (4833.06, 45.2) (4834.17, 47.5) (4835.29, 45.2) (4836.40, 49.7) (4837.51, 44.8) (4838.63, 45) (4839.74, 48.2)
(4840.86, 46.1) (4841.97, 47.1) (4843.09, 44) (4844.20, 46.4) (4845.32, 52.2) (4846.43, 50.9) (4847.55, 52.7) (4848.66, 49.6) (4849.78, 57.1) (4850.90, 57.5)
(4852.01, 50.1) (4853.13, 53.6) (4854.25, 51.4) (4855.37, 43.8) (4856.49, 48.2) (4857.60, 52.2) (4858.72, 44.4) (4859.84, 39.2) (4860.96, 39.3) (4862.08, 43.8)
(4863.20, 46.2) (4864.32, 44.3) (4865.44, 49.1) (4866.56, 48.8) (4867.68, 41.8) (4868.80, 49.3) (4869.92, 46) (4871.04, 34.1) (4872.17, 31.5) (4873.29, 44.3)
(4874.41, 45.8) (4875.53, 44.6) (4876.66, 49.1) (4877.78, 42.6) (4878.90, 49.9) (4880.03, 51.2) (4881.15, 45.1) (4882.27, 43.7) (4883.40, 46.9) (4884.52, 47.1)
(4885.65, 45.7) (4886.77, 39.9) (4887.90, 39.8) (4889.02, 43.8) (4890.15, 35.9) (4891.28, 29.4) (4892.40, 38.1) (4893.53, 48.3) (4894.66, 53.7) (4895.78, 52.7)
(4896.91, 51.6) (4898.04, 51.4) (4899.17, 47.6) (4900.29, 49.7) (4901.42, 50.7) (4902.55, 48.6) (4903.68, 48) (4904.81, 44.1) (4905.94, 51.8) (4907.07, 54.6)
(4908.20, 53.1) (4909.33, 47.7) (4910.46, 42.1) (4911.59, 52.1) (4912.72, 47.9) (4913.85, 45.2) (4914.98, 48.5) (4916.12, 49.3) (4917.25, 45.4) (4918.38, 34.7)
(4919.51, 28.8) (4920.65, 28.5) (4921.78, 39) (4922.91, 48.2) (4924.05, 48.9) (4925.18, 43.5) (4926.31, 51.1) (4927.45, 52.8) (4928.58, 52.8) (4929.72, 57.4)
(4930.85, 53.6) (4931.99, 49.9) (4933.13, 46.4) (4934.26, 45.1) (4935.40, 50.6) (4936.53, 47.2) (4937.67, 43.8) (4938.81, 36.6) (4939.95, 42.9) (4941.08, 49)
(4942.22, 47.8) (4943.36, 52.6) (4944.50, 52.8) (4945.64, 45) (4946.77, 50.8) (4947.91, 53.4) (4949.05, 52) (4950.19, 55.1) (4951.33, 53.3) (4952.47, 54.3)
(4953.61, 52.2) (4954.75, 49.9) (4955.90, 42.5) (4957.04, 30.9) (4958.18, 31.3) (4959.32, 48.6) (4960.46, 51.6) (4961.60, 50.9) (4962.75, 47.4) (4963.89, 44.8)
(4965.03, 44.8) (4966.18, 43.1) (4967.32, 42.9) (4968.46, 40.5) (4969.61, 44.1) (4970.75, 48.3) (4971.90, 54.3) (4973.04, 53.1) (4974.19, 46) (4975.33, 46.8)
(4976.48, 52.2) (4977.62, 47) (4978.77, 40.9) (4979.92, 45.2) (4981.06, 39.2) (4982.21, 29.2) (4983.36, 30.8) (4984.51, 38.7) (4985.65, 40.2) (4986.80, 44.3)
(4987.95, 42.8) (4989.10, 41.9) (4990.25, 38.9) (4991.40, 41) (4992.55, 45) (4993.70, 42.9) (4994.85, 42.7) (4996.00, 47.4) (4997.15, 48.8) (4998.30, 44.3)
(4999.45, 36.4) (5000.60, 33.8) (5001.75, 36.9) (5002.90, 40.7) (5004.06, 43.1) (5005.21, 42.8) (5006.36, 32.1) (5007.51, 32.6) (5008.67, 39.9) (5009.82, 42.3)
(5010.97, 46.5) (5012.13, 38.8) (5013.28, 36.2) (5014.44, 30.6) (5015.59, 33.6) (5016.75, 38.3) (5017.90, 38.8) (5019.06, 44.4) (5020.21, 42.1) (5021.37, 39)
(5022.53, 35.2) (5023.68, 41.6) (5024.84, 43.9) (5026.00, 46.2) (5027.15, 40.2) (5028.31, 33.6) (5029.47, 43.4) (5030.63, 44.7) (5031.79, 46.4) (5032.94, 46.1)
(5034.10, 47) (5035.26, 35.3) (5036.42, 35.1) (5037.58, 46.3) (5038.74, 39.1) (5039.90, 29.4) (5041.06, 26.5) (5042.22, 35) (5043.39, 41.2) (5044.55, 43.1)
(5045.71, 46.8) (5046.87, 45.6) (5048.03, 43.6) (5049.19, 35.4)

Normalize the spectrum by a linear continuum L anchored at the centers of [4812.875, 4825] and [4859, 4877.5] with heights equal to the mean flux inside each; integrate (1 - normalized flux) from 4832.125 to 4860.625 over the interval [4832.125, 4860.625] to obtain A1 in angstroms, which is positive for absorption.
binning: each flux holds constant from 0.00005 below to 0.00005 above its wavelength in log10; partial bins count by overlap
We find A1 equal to -1.8 angstroms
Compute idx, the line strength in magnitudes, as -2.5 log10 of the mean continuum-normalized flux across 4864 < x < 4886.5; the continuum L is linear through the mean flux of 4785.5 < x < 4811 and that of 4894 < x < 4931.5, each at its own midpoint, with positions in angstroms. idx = 0.06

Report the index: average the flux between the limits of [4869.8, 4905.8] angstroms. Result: 45.1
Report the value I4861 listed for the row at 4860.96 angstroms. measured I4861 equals 39.3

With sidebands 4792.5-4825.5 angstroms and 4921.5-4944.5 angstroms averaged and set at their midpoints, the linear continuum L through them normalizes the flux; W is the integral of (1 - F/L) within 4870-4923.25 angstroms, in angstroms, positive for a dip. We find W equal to 3.65 angstroms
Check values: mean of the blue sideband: 48.4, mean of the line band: 44.9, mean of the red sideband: 48.2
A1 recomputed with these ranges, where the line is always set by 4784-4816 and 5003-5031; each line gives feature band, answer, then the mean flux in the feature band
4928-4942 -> -1.8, 47.9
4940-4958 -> -3.0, 48.9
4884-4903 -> -0.7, 45.5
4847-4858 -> -1.5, 51.6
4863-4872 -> 0.1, 44.3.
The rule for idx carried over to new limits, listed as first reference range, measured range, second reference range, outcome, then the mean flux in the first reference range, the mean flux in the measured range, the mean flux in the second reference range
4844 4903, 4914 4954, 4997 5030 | -0.099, 46.4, 47.5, 39.4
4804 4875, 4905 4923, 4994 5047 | -0.014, 46.9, 44.7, 40.1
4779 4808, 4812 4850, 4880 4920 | -0.049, 44.9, 47.4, 45.9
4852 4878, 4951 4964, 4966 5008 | -0.085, 45.1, 46.4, 42.2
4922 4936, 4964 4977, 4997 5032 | -0.046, 49.8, 46.8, 39.7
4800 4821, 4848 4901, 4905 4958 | 0.051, 49.2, 46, 47.3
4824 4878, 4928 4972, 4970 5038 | -0.106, 46.3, 47.6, 41.4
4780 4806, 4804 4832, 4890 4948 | -0.045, 45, 47.3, 47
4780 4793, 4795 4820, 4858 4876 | -0.189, 40.4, 49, 43.4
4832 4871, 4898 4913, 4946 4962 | -0.030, 47.4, 49.2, 48.3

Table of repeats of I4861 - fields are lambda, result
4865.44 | 49.1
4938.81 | 36.6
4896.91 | 51.6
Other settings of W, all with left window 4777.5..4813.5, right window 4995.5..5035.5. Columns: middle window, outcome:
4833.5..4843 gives -0.5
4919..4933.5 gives -1.4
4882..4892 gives 0.5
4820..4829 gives -0.3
